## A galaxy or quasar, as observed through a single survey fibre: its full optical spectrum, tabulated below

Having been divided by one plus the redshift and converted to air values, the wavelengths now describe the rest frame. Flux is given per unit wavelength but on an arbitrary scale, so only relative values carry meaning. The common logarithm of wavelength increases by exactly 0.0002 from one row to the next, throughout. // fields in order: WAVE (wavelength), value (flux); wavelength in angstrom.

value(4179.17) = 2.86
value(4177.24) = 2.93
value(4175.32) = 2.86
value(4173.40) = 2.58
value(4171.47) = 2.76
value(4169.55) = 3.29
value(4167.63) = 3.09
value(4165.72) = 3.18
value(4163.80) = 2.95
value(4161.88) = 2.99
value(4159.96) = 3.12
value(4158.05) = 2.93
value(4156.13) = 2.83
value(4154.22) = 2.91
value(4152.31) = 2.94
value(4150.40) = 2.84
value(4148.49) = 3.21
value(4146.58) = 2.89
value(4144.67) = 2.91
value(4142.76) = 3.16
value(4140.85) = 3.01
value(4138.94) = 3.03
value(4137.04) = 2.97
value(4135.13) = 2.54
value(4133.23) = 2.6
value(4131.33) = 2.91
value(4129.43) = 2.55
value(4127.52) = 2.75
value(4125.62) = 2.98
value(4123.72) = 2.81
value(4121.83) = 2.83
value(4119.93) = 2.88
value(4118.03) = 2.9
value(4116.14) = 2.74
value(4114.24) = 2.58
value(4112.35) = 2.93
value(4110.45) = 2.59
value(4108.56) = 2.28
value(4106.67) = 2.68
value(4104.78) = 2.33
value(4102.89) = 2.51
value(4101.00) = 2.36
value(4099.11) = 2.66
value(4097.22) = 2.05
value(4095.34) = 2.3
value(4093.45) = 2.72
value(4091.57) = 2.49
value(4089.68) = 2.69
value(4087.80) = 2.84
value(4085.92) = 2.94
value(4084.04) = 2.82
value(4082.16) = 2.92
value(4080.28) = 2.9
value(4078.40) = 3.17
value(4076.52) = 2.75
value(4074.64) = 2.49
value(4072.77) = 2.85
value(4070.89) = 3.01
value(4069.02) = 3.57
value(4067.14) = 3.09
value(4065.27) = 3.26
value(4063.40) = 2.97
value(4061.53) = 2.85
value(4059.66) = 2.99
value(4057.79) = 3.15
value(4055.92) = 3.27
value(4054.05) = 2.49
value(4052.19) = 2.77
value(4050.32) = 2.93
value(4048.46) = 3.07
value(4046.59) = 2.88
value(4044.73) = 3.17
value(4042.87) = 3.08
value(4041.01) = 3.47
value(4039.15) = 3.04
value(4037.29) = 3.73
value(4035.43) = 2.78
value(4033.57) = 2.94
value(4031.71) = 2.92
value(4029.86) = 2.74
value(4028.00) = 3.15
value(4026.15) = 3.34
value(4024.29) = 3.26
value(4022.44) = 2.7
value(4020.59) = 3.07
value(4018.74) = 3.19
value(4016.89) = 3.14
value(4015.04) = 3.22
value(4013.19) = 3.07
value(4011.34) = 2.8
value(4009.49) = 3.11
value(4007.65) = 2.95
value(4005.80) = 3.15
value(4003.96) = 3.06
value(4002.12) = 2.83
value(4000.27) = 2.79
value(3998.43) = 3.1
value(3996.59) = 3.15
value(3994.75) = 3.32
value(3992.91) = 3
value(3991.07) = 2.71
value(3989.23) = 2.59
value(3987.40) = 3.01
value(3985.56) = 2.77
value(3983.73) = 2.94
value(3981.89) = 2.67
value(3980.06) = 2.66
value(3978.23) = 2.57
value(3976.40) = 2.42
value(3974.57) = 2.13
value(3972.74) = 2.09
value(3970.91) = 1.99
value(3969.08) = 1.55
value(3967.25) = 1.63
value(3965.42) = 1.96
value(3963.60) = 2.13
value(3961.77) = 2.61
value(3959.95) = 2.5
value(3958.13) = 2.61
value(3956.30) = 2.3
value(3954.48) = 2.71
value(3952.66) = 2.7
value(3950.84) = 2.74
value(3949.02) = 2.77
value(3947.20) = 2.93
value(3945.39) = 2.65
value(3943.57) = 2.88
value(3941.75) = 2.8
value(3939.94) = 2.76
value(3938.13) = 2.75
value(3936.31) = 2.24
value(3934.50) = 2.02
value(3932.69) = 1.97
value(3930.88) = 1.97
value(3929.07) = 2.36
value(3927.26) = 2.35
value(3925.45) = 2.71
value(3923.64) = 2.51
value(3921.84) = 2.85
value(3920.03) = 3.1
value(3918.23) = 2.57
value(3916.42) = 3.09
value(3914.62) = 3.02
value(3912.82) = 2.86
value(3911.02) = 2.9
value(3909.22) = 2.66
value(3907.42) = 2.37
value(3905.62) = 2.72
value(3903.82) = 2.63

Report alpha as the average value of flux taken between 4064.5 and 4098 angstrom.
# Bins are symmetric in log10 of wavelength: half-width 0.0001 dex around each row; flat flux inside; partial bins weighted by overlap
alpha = 2.83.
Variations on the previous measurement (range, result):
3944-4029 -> 2.74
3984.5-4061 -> 3.02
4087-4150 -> 2.72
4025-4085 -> 3.02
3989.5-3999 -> 3.02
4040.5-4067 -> 3.02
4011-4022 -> 3.08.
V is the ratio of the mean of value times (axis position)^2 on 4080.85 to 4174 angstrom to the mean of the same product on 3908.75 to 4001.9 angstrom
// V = 1.17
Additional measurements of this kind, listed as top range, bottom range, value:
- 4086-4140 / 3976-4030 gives 0.95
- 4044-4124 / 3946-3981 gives 1.25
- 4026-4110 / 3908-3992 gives 1.20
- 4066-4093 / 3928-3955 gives 1.22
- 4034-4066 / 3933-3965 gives 1.25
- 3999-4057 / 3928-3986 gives 1.30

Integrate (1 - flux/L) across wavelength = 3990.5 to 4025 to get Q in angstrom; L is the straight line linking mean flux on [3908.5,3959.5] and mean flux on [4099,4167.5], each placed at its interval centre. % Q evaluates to -4.2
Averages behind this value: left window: 2.63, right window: 2.82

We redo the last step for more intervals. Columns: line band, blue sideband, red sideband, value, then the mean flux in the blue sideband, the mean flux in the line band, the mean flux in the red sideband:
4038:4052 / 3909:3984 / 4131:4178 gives -1.9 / 2.51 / 3.08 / 2.94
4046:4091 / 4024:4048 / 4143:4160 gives 1.8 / 3.11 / 2.94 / 2.95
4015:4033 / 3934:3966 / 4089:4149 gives -2.9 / 2.57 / 3.06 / 2.71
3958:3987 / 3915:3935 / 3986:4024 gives 4.9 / 2.52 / 2.33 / 3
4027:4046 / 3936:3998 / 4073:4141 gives -3.3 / 2.57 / 3.1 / 2.71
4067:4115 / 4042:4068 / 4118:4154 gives 3.9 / 3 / 2.71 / 2.88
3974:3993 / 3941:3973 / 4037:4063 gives -0.5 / 2.42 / 2.68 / 3.05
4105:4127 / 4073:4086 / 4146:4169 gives 1.4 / 2.85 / 2.73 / 3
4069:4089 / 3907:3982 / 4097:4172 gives -1.3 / 2.5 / 2.9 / 2.82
